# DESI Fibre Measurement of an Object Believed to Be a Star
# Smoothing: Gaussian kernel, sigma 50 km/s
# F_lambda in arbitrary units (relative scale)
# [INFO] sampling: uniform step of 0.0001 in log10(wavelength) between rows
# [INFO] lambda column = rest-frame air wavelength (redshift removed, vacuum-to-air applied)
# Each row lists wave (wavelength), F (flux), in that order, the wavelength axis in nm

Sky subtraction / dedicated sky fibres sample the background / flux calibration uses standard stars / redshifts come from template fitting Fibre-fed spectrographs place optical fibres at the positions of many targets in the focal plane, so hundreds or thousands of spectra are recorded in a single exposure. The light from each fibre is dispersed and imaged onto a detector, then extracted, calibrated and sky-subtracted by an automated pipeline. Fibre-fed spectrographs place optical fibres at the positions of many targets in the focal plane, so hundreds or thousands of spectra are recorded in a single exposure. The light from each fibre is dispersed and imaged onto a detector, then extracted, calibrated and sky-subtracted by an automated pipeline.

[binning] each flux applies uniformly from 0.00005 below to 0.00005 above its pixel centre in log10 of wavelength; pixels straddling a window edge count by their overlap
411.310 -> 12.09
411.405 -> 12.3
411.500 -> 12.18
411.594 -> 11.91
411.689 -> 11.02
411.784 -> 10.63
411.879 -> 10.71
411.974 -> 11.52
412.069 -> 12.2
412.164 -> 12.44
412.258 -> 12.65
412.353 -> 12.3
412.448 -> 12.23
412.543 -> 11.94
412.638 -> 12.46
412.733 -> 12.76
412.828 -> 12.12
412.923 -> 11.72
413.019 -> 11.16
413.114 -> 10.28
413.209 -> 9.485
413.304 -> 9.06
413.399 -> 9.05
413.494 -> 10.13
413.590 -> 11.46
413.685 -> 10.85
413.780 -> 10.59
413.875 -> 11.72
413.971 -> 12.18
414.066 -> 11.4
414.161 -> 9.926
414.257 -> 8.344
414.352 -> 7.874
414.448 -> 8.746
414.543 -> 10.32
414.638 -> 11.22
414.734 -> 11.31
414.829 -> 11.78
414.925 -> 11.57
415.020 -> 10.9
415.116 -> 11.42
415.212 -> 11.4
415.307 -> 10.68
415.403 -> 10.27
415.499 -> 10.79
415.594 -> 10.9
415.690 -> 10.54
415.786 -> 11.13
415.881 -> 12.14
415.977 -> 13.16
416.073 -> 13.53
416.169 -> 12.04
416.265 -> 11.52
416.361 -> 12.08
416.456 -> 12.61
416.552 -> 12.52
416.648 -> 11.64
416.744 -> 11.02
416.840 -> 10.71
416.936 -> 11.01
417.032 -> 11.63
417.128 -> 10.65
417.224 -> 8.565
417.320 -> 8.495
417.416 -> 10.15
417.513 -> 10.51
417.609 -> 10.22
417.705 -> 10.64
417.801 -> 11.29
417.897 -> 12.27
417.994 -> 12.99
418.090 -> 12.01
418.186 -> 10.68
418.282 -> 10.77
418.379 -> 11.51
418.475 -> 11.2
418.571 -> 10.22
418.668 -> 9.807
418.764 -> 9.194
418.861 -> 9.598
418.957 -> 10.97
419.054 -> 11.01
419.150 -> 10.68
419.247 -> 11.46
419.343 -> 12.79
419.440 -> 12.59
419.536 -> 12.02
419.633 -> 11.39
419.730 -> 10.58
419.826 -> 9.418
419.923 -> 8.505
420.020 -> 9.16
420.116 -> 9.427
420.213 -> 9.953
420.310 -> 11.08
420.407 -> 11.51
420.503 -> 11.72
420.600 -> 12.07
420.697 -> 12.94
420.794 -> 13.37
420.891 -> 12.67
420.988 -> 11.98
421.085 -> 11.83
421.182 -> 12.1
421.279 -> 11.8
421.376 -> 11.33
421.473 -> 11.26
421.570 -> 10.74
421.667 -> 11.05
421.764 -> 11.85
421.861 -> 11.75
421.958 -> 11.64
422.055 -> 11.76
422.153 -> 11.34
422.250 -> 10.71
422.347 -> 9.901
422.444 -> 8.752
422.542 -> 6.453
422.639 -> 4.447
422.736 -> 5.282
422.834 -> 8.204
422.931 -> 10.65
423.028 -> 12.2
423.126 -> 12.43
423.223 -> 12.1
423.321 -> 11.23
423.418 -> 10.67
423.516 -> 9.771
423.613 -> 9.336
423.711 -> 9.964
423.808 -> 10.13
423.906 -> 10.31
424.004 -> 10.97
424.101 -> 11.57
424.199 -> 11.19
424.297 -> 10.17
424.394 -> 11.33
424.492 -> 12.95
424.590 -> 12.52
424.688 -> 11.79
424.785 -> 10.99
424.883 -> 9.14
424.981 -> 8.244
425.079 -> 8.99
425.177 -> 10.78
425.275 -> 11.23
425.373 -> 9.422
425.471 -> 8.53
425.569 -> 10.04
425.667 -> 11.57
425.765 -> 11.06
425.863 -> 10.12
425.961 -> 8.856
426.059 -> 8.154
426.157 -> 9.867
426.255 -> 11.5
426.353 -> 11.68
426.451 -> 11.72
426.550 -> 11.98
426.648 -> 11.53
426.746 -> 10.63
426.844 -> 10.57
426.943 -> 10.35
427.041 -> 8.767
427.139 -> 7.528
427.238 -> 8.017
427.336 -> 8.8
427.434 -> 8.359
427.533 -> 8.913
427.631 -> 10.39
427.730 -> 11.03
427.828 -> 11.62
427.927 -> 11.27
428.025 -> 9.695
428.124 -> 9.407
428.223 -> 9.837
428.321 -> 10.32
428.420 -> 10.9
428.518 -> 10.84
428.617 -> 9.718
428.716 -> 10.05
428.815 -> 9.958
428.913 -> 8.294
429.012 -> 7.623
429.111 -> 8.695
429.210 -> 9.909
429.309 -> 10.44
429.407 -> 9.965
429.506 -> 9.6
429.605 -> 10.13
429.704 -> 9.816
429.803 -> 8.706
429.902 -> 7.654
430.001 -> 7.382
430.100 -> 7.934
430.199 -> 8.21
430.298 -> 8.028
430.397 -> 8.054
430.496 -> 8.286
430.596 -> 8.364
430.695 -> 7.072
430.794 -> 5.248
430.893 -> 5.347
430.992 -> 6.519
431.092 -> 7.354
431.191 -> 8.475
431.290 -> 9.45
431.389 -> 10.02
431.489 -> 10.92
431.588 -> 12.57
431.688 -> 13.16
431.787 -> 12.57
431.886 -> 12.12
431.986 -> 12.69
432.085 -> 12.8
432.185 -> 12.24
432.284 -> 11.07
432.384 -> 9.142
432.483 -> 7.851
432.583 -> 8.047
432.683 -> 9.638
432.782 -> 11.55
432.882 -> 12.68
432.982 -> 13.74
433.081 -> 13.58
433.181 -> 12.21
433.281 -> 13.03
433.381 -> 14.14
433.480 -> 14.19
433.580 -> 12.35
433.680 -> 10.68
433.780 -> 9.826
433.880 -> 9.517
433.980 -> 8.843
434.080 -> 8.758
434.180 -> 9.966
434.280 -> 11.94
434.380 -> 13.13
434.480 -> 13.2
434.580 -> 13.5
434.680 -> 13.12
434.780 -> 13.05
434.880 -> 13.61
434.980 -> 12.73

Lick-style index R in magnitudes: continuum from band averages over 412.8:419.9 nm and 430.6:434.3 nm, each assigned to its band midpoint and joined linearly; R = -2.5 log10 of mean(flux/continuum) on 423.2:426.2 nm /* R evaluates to 0.03 mag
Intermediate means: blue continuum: 10.9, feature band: 10.4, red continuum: 10.5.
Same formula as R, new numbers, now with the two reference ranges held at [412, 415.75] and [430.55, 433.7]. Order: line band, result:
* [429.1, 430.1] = 0.17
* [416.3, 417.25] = -0.04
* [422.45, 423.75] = 0.15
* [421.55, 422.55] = 0.01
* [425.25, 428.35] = 0.07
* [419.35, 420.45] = 0.03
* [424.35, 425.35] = 0.00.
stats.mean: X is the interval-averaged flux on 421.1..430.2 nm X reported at 10.1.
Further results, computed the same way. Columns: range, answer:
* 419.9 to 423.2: 10.7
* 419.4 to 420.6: 10.7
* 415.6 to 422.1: 11.2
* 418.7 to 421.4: 11.2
